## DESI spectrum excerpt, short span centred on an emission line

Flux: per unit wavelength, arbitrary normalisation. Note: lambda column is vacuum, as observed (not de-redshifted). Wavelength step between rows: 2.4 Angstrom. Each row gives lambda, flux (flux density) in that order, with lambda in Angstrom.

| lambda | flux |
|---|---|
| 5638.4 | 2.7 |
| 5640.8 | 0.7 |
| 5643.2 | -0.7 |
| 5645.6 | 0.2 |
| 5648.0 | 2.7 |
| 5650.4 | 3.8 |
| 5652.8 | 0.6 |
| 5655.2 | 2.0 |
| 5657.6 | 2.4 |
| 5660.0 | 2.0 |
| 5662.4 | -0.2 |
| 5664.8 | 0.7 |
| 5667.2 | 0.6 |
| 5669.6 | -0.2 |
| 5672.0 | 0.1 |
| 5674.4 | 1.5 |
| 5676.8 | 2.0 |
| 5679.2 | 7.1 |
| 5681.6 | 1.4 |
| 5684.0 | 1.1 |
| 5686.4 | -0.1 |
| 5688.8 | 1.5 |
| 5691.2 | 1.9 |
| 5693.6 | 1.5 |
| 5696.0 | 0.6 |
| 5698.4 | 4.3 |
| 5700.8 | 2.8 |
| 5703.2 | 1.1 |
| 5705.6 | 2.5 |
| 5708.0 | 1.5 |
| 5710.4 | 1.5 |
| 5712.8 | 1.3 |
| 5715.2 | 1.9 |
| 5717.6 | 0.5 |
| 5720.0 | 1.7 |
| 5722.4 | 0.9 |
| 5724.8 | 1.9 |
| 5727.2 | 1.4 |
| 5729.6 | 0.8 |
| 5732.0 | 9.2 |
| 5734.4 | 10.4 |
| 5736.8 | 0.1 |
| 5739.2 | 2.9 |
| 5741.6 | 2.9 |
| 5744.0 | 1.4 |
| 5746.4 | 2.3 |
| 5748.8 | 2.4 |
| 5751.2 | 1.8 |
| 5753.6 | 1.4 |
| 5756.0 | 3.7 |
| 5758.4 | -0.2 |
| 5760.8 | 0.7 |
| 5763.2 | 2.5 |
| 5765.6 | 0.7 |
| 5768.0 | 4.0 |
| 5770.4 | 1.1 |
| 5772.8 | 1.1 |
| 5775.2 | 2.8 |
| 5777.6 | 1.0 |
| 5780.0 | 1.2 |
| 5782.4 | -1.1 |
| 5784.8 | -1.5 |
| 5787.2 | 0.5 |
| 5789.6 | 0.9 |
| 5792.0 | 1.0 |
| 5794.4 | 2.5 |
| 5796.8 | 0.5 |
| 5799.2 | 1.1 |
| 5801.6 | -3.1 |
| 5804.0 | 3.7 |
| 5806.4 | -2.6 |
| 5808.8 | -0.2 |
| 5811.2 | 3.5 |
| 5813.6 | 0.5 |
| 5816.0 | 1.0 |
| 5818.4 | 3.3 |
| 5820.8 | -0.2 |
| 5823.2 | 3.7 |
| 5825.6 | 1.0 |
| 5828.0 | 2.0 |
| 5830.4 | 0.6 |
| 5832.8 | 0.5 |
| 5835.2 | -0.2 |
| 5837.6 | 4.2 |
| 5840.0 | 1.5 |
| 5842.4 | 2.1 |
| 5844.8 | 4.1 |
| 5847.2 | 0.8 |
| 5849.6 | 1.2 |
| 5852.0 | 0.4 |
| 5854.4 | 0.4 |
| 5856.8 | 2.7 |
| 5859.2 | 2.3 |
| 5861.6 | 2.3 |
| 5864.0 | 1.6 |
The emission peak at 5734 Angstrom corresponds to [O III]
